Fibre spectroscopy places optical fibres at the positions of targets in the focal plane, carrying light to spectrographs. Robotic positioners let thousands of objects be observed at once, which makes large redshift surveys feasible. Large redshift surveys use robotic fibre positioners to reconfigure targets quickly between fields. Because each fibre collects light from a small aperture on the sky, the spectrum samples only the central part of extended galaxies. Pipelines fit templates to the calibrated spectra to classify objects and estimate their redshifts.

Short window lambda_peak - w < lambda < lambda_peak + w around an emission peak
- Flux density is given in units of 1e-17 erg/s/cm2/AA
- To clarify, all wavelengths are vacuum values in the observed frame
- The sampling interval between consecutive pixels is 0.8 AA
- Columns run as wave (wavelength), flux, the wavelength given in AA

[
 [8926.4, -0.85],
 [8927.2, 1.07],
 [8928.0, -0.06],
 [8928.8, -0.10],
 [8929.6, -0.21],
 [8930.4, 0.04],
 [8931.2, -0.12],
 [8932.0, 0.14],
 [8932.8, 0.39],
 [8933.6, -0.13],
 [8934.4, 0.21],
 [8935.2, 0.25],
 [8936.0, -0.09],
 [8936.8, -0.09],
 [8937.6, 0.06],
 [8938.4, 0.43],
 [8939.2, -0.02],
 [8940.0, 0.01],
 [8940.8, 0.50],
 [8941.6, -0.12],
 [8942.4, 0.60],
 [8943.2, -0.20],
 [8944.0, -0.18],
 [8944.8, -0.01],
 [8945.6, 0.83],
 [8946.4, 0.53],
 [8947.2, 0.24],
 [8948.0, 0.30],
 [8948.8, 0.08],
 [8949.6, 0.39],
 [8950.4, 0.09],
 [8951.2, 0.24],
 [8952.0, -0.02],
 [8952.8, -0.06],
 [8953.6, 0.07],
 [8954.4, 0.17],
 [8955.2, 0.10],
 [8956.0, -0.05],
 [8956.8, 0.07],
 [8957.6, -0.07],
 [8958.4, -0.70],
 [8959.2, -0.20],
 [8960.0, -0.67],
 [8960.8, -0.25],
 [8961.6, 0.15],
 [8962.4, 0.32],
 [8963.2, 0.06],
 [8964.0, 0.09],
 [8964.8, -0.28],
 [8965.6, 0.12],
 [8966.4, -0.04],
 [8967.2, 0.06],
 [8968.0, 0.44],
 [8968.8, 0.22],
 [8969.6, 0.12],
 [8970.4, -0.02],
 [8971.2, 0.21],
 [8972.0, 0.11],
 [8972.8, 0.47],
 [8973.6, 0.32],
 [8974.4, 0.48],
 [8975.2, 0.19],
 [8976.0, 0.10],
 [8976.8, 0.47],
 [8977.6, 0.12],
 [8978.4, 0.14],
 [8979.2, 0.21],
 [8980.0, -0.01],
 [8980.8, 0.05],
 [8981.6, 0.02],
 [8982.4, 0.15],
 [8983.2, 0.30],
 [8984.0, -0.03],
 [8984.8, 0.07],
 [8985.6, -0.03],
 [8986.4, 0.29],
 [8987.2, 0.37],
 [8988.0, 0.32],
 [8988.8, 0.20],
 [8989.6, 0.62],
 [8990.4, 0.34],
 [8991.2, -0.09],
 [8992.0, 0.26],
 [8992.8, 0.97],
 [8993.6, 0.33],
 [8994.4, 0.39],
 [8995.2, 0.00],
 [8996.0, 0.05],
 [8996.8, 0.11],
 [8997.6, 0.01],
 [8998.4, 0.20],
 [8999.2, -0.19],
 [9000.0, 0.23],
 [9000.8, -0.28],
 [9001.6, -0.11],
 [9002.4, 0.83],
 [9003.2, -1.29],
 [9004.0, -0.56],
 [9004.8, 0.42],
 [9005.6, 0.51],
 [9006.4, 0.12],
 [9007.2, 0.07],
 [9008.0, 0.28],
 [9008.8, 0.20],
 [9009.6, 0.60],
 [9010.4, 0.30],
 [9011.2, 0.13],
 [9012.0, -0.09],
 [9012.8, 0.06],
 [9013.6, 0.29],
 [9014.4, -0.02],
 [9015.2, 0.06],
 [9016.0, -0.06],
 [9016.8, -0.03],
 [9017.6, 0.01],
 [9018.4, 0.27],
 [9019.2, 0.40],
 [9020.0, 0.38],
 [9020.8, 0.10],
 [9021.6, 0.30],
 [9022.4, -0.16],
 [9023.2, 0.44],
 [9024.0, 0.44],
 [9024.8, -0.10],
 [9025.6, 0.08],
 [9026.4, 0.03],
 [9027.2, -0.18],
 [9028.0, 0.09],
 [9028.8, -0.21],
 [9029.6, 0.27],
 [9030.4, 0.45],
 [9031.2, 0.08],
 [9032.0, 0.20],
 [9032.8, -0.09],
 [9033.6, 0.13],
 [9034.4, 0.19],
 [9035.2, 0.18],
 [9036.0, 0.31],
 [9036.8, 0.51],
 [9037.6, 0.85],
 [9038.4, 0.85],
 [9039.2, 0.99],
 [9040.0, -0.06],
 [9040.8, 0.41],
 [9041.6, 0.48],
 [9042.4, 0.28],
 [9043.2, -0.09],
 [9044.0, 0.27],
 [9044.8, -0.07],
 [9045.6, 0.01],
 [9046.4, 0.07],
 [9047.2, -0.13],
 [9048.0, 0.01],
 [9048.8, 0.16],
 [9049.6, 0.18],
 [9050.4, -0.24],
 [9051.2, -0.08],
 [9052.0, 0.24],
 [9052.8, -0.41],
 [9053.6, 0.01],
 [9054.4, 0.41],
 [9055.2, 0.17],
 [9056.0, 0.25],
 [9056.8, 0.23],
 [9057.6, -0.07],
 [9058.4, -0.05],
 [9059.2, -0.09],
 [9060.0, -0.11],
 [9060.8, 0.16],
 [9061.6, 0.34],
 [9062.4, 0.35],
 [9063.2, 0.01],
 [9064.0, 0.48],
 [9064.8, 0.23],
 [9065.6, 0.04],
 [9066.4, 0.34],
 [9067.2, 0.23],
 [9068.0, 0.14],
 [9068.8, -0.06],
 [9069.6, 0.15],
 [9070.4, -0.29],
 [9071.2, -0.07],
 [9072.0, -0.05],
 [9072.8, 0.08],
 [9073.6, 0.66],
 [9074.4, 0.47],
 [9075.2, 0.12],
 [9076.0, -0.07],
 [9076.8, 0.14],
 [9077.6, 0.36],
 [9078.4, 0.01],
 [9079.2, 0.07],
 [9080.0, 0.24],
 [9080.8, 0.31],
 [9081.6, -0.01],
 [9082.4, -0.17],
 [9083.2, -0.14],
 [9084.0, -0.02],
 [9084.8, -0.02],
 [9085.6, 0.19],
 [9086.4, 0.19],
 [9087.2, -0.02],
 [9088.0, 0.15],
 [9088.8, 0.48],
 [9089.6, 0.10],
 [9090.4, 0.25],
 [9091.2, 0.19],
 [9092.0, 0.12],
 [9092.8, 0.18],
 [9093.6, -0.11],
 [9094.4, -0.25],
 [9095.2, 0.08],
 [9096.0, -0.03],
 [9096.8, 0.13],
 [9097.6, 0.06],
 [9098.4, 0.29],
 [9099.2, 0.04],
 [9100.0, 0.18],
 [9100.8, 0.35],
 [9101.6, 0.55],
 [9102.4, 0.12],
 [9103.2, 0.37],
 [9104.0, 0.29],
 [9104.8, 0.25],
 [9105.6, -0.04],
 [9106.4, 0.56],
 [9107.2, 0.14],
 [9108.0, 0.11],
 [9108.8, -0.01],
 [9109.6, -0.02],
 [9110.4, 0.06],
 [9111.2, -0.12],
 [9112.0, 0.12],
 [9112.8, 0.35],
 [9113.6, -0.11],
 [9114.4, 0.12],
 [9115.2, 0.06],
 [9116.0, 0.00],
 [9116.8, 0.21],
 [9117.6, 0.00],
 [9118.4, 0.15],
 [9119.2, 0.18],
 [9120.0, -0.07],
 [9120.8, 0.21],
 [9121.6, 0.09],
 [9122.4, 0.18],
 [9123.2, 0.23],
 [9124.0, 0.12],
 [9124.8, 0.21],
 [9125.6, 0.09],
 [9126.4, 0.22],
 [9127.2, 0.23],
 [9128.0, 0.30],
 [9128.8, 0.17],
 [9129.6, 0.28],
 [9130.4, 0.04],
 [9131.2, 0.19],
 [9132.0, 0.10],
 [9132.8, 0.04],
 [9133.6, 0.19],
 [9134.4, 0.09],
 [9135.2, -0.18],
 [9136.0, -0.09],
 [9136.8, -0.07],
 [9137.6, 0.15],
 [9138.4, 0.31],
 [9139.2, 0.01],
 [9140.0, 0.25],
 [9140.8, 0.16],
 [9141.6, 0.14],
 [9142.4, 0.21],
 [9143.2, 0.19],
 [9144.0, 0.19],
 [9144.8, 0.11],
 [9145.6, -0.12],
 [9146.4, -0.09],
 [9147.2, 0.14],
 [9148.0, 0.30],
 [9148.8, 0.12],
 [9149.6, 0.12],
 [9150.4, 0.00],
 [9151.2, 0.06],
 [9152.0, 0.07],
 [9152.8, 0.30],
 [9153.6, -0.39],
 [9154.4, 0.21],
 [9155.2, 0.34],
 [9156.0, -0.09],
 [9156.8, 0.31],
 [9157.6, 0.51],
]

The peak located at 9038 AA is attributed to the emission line Hbeta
